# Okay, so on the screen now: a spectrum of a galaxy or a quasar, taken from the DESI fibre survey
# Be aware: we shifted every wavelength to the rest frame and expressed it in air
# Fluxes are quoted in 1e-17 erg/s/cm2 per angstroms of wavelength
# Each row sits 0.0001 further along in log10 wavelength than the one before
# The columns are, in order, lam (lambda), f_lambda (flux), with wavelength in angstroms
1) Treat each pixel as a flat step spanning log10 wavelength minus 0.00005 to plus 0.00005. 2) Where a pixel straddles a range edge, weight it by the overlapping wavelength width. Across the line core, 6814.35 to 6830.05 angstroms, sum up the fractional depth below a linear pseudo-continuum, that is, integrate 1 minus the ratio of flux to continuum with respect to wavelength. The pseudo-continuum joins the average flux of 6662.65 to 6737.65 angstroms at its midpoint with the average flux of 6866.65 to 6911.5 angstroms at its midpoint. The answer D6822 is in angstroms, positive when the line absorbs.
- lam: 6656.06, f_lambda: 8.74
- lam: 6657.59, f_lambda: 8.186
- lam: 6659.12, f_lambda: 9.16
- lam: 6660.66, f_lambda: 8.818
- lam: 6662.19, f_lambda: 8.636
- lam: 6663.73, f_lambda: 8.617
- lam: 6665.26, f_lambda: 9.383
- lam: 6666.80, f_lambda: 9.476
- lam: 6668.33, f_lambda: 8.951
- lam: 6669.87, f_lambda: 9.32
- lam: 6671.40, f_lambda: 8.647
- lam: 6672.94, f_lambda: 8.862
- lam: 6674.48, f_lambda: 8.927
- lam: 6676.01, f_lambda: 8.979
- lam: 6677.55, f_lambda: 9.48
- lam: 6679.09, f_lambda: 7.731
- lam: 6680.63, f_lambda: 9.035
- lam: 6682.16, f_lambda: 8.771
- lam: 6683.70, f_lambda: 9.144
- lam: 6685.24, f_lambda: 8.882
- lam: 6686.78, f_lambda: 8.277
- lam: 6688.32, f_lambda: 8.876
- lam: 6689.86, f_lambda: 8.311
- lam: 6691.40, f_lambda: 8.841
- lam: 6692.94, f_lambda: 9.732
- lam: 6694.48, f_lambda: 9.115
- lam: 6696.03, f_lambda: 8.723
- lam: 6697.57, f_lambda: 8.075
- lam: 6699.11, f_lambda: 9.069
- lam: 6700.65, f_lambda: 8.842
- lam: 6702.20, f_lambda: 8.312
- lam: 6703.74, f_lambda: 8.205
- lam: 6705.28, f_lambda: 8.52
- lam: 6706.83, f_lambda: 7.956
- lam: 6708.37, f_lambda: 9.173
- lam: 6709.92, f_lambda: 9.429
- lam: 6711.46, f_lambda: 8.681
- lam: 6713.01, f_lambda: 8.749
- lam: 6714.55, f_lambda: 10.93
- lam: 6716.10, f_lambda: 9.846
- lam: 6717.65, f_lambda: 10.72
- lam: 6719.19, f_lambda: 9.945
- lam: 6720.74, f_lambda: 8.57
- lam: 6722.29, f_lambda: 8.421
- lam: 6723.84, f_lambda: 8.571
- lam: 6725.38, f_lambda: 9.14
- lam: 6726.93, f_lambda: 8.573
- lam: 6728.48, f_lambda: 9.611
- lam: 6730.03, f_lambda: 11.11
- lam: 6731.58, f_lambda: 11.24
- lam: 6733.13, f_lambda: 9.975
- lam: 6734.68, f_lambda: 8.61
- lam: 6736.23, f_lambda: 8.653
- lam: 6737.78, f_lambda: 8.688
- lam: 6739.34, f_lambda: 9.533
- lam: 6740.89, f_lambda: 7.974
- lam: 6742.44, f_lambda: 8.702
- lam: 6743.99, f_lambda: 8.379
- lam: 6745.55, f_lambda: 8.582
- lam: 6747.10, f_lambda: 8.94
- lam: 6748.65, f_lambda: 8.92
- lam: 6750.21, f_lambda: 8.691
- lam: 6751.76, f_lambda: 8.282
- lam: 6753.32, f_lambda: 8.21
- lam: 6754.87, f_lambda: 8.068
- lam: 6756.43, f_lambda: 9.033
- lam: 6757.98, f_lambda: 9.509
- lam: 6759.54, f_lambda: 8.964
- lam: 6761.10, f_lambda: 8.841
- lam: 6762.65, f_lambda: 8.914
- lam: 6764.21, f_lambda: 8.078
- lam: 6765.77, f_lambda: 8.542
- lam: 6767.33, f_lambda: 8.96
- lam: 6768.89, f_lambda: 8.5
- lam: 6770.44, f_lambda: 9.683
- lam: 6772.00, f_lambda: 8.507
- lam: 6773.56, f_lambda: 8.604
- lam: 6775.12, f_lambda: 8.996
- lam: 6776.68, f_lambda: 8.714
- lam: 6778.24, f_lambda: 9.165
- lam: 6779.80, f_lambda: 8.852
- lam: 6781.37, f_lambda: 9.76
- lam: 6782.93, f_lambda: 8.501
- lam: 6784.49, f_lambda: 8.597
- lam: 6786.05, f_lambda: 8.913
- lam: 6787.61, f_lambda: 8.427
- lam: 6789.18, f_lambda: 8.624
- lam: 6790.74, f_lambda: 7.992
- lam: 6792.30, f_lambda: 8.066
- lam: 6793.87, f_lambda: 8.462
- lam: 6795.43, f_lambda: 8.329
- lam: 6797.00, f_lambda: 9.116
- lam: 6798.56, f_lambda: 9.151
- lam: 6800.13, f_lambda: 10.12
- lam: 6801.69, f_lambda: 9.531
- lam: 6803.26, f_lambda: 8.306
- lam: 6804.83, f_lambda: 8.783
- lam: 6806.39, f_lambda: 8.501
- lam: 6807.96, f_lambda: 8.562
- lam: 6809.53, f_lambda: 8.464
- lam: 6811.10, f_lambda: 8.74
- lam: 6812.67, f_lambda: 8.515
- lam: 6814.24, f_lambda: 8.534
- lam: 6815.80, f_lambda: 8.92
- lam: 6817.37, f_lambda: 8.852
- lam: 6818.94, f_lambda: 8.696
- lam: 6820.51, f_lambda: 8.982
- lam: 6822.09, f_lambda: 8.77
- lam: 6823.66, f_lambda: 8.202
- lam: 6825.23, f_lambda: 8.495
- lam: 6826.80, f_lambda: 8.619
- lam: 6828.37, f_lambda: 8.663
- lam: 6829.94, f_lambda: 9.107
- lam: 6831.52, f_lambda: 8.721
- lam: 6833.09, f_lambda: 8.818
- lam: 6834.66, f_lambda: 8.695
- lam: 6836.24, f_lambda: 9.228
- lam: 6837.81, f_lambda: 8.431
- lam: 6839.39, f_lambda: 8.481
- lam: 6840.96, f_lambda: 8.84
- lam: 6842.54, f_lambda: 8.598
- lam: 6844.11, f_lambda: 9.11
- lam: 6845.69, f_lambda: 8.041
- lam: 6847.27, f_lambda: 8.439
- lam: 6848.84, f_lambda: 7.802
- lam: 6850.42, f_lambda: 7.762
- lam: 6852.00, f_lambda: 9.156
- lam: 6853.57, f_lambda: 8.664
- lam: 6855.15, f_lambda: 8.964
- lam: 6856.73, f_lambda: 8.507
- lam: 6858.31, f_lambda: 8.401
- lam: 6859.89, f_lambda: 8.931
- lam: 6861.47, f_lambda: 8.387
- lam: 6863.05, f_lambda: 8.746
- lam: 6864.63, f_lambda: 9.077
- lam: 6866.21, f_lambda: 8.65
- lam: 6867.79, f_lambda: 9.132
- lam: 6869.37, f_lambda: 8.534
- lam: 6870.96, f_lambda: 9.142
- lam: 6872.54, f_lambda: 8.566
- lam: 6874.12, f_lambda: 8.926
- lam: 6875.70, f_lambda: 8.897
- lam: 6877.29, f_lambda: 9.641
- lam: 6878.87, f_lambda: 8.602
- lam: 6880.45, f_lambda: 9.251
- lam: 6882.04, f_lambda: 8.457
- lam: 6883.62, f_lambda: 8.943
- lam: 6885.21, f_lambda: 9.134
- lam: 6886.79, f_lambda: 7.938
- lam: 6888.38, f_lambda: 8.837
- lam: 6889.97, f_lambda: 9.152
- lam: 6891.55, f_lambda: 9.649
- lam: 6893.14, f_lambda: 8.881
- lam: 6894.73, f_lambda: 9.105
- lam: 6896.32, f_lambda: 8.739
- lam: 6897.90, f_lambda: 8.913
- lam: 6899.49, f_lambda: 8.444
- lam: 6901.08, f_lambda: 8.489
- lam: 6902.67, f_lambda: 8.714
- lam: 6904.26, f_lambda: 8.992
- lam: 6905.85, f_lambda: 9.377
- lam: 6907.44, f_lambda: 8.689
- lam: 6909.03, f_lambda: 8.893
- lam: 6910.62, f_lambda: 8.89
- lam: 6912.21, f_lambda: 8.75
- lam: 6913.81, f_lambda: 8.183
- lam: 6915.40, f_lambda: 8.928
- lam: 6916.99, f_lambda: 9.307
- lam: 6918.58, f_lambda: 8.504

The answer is 0.4 angstroms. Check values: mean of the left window 9.06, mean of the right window 8.89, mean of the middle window 8.71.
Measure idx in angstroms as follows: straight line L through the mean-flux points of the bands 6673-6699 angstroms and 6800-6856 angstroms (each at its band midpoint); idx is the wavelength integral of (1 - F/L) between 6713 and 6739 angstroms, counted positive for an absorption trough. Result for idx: -2.2 angstroms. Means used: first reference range 8.81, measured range 9.51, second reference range 8.68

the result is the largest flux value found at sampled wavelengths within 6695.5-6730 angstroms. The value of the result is 10.93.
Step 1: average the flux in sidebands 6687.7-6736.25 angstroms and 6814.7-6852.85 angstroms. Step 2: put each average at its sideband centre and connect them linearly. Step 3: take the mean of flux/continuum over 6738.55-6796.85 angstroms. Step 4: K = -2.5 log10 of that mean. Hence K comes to 0.027 mag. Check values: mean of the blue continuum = 9.15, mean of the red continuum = 8.64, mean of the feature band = 8.7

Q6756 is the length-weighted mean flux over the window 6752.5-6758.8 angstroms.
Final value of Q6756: 8.7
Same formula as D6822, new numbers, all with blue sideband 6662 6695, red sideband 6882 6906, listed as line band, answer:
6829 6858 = 0.80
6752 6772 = 0.32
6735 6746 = 0.31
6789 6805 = 0.19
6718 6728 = -0.08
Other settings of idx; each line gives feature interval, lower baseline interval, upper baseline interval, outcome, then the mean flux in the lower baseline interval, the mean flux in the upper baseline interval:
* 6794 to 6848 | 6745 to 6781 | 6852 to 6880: 0.38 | 8.78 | 8.83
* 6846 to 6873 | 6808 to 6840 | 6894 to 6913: 0.39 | 8.69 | 8.83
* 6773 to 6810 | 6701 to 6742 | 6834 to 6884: 0.72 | 9.19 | 8.72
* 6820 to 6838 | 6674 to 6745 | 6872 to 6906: 0.40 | 9.02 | 8.89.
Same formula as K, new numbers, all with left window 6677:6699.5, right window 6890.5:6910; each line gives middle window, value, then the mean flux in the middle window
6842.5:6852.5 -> 0.06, 8.38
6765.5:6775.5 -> 0.00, 8.84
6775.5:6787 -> -0.01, 8.93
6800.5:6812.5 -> 0.02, 8.74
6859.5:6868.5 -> 0.01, 8.82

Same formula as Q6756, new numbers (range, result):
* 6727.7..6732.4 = 10.6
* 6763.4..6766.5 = 8.3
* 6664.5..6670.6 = 9.28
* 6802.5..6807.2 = 8.53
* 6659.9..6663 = 8.72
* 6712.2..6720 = 10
